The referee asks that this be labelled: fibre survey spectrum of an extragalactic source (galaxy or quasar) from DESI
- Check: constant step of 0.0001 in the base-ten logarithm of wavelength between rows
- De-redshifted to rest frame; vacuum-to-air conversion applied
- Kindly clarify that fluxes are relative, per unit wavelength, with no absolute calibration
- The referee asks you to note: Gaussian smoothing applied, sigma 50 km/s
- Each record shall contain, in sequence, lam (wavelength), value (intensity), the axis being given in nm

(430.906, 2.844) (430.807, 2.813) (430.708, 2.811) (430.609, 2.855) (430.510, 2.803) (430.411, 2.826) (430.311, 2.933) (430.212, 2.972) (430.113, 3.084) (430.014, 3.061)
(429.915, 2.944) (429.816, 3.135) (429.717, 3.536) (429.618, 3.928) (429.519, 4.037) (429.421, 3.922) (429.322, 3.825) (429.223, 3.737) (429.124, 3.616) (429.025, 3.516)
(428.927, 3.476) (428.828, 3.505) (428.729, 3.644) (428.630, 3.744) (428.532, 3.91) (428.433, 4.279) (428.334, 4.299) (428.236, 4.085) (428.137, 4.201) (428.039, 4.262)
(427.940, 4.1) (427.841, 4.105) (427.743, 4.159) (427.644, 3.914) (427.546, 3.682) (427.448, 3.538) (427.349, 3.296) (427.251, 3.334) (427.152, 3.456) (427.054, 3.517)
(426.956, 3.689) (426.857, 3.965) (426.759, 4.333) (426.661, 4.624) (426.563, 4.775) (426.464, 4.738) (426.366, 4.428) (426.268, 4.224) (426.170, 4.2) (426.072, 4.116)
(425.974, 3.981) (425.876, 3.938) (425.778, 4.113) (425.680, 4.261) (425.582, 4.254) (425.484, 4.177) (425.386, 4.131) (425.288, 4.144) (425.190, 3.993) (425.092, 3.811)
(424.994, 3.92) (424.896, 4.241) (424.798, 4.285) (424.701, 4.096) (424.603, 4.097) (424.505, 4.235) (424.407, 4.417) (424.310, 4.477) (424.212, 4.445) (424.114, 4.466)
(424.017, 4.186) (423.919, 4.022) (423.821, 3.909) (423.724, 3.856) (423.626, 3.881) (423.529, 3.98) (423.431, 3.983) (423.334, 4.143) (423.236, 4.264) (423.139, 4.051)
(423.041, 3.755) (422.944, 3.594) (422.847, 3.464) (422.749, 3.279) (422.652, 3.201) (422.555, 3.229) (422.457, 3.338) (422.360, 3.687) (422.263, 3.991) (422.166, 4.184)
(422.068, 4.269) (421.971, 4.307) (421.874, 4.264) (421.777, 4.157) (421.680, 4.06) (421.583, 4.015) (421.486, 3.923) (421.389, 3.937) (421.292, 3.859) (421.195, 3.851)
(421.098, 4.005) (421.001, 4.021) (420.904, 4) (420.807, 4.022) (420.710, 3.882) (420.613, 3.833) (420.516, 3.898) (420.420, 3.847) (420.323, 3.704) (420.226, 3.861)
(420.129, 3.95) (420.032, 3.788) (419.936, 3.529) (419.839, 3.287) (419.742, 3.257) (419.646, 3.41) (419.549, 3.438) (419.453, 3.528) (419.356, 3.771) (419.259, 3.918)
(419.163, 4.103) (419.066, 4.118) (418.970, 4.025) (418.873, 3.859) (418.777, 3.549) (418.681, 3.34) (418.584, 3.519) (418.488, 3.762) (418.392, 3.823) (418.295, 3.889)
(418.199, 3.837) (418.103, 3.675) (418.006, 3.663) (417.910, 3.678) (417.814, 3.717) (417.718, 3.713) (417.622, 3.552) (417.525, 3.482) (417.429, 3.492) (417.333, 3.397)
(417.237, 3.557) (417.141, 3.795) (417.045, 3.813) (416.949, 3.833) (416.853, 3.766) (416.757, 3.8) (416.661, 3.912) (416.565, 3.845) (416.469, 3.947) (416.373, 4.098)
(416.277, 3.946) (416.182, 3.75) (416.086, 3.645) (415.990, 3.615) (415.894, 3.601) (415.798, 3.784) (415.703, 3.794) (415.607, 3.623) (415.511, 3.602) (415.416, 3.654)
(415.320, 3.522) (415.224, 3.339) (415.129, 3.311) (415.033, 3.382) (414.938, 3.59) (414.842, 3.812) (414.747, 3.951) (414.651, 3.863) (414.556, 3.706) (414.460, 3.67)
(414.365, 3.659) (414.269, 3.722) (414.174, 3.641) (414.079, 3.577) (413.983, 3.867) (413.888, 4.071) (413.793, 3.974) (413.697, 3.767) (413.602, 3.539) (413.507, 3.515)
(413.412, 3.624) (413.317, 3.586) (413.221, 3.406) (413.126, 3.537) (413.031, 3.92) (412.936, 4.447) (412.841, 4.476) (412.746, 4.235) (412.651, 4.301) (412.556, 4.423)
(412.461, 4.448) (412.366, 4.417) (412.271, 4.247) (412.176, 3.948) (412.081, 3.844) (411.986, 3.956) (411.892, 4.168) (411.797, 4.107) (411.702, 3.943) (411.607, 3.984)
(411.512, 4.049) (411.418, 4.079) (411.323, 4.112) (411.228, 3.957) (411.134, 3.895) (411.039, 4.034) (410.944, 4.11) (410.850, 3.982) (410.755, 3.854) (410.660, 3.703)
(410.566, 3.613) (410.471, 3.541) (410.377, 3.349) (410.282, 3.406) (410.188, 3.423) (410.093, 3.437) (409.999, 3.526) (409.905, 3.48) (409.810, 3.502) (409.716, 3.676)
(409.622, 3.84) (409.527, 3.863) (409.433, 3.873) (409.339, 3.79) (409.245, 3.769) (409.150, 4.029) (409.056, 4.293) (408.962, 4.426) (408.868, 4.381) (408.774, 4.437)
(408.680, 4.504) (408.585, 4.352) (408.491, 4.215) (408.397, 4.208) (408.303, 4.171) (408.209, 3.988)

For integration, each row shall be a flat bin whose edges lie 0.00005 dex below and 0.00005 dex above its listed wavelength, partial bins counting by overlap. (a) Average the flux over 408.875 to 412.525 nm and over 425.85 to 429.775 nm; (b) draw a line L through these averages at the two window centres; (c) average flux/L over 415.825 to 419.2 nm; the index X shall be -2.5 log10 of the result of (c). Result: 0.05 mag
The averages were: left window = 3.89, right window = 3.94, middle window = 3.74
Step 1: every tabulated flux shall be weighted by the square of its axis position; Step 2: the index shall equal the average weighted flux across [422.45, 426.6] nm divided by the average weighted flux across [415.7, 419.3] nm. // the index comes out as 1.1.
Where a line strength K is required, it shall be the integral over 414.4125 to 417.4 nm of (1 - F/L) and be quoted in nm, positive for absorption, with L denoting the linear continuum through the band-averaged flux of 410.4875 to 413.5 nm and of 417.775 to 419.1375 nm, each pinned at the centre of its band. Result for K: 0.11 nm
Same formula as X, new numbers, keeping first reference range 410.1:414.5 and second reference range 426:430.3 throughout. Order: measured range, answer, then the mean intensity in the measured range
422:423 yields 0.06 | 3.64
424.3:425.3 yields -0.08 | 4.14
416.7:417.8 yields 0.06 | 3.66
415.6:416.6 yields 0.02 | 3.79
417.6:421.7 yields 0.02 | 3.78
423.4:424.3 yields -0.07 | 4.1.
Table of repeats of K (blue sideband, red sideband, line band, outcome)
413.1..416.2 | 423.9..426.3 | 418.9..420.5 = 0.07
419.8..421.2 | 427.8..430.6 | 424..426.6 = -0.36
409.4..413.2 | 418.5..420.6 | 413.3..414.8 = 0.04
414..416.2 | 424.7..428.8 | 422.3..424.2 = 0.05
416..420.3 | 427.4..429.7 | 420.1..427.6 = -0.35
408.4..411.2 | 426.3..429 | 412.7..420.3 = 0.37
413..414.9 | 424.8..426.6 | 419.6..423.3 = 0.19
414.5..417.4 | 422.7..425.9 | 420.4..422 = -0.03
